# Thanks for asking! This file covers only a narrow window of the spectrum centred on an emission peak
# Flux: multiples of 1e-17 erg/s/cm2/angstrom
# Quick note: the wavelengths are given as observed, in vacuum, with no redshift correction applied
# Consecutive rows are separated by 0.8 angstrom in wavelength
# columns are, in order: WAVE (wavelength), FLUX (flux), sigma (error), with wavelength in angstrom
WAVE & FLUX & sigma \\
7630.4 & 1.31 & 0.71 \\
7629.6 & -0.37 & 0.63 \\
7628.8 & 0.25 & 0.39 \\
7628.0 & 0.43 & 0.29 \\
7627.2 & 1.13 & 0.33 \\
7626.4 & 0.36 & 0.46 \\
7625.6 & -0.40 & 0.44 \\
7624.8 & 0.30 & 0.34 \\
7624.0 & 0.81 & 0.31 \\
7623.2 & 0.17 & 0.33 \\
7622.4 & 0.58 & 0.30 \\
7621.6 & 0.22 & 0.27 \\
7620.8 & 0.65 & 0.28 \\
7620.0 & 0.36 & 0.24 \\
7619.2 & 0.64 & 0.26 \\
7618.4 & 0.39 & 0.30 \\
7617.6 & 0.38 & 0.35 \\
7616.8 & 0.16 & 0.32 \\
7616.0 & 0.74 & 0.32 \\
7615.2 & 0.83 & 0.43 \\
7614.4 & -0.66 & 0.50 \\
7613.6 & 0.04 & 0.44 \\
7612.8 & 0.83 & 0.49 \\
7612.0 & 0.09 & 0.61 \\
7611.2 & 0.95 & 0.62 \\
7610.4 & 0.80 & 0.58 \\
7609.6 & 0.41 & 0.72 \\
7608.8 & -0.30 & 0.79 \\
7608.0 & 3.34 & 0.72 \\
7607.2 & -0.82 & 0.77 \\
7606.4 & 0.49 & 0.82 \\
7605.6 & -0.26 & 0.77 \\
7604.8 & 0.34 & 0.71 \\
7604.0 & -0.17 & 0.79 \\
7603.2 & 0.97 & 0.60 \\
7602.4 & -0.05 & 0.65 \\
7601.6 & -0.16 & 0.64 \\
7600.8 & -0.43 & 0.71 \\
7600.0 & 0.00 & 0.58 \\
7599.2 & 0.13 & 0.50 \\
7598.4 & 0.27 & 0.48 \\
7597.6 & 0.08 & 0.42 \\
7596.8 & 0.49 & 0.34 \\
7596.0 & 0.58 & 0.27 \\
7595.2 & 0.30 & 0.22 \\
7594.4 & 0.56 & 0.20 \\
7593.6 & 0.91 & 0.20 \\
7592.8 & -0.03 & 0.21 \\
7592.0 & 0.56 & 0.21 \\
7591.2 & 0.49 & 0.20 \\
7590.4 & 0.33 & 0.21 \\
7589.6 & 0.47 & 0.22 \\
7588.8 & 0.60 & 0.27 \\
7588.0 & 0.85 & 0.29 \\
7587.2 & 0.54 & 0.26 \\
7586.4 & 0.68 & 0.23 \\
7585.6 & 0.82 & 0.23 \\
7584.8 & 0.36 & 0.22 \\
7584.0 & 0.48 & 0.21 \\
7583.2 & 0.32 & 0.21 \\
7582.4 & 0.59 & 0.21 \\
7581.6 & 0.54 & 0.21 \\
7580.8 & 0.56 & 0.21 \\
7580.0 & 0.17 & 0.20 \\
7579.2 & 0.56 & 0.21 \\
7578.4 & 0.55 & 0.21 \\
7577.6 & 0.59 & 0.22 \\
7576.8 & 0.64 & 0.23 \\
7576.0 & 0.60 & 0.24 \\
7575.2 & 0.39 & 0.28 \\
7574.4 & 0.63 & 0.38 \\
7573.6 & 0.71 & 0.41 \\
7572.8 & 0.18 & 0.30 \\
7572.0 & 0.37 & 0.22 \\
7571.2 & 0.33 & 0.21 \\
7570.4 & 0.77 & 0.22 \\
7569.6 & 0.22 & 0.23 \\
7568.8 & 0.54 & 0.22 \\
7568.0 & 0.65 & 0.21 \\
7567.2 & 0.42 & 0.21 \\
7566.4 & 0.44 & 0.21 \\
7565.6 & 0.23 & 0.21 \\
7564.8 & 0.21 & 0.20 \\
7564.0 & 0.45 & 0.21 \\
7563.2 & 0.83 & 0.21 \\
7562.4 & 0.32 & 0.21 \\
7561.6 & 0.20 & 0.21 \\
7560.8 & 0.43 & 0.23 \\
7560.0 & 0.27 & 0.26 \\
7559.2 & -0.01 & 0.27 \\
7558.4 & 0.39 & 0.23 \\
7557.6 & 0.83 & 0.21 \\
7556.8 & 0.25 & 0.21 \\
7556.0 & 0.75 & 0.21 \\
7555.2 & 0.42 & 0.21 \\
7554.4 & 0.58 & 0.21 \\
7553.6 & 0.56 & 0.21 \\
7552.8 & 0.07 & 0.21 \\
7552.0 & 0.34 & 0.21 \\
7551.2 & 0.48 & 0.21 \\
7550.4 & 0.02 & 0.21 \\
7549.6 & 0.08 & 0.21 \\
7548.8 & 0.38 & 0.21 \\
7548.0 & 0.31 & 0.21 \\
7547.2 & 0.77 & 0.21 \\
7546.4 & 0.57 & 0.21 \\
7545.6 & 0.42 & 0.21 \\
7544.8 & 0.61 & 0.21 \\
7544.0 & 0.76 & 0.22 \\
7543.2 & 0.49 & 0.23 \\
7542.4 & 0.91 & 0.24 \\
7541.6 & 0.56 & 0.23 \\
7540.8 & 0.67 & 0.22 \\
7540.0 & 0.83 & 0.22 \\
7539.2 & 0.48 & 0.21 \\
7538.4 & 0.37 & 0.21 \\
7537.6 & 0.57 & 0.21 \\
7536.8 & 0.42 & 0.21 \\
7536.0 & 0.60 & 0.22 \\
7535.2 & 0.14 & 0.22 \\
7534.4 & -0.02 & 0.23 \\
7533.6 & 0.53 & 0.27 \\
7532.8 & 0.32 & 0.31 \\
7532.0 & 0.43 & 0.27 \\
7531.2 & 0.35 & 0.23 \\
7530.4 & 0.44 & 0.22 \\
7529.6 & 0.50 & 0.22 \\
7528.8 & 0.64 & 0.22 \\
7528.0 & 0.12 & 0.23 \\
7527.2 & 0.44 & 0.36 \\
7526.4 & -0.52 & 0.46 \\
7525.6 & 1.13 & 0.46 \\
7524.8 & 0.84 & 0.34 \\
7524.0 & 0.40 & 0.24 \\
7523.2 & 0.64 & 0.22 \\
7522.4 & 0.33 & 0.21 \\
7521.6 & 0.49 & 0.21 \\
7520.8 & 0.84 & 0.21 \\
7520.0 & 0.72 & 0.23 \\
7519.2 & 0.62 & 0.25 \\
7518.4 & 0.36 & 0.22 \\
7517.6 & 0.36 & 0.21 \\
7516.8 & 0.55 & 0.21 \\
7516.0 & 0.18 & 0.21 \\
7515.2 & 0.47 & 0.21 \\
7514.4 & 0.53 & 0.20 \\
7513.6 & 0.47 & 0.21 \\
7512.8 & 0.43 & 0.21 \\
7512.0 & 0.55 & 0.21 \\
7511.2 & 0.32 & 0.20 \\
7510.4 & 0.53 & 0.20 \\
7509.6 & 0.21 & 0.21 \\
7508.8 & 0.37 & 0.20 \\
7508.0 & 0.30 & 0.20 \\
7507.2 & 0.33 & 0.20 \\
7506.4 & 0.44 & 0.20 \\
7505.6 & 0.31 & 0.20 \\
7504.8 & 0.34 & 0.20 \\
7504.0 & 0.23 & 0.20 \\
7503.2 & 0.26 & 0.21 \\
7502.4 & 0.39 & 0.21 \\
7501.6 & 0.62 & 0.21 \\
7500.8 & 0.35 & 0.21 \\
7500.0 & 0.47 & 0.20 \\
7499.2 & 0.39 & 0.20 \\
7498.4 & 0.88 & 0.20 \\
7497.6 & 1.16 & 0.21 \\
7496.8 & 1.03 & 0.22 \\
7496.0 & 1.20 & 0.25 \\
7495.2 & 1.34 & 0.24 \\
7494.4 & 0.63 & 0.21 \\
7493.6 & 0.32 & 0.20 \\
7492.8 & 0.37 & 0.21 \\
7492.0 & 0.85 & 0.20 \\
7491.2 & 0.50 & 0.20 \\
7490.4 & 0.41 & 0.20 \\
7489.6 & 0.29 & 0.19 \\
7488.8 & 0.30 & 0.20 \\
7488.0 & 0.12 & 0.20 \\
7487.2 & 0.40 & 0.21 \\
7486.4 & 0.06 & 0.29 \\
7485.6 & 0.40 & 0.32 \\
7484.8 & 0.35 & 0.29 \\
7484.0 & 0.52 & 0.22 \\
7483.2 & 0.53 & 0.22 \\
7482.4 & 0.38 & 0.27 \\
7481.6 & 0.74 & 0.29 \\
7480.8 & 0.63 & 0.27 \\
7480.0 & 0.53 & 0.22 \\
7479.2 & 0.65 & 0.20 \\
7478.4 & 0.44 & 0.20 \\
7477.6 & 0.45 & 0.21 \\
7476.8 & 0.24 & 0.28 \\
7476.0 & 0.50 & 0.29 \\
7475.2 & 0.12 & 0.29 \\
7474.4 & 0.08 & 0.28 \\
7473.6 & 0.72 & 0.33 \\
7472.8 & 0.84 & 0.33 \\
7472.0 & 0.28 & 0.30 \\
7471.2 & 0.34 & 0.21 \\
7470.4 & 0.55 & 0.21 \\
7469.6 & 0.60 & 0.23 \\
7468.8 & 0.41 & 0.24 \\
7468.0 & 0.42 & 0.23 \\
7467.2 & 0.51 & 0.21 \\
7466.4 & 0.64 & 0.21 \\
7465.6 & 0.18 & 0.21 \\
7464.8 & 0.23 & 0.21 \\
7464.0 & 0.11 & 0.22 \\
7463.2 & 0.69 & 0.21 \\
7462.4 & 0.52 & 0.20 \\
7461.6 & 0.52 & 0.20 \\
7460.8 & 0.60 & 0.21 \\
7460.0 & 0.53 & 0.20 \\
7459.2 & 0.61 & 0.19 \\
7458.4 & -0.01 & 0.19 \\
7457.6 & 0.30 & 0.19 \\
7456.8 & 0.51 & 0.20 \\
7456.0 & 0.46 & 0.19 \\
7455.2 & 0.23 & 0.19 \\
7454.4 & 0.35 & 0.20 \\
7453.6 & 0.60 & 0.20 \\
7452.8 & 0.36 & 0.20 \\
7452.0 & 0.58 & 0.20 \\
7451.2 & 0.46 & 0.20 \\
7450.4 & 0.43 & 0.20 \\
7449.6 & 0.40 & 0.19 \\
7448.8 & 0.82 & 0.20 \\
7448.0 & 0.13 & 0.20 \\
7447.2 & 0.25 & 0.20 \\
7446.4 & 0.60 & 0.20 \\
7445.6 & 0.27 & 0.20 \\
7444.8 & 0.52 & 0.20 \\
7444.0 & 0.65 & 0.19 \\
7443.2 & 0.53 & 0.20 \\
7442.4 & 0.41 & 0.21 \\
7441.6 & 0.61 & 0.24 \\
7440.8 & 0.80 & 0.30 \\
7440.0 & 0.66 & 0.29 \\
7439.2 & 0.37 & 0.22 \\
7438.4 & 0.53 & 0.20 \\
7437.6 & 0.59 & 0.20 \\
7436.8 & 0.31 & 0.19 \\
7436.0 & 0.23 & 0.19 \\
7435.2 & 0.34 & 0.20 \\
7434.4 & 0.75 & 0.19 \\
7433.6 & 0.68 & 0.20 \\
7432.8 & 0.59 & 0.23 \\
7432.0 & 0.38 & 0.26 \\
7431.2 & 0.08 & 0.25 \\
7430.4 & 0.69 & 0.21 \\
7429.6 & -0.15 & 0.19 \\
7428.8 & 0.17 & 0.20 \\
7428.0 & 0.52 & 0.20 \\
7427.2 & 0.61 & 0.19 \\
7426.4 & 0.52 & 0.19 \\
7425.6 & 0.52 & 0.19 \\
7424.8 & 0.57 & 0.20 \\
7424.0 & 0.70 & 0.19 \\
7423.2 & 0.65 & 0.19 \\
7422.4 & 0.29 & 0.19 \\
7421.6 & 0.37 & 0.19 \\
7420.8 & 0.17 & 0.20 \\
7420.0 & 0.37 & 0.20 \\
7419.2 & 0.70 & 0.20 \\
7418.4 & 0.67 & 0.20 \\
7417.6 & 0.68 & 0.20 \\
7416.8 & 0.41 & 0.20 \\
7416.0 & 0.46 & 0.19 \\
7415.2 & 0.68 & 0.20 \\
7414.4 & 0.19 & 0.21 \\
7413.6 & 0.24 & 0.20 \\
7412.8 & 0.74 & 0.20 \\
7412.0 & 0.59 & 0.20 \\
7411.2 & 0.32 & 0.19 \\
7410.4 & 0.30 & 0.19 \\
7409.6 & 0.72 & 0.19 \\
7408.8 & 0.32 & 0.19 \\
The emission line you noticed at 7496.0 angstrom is Hgamma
